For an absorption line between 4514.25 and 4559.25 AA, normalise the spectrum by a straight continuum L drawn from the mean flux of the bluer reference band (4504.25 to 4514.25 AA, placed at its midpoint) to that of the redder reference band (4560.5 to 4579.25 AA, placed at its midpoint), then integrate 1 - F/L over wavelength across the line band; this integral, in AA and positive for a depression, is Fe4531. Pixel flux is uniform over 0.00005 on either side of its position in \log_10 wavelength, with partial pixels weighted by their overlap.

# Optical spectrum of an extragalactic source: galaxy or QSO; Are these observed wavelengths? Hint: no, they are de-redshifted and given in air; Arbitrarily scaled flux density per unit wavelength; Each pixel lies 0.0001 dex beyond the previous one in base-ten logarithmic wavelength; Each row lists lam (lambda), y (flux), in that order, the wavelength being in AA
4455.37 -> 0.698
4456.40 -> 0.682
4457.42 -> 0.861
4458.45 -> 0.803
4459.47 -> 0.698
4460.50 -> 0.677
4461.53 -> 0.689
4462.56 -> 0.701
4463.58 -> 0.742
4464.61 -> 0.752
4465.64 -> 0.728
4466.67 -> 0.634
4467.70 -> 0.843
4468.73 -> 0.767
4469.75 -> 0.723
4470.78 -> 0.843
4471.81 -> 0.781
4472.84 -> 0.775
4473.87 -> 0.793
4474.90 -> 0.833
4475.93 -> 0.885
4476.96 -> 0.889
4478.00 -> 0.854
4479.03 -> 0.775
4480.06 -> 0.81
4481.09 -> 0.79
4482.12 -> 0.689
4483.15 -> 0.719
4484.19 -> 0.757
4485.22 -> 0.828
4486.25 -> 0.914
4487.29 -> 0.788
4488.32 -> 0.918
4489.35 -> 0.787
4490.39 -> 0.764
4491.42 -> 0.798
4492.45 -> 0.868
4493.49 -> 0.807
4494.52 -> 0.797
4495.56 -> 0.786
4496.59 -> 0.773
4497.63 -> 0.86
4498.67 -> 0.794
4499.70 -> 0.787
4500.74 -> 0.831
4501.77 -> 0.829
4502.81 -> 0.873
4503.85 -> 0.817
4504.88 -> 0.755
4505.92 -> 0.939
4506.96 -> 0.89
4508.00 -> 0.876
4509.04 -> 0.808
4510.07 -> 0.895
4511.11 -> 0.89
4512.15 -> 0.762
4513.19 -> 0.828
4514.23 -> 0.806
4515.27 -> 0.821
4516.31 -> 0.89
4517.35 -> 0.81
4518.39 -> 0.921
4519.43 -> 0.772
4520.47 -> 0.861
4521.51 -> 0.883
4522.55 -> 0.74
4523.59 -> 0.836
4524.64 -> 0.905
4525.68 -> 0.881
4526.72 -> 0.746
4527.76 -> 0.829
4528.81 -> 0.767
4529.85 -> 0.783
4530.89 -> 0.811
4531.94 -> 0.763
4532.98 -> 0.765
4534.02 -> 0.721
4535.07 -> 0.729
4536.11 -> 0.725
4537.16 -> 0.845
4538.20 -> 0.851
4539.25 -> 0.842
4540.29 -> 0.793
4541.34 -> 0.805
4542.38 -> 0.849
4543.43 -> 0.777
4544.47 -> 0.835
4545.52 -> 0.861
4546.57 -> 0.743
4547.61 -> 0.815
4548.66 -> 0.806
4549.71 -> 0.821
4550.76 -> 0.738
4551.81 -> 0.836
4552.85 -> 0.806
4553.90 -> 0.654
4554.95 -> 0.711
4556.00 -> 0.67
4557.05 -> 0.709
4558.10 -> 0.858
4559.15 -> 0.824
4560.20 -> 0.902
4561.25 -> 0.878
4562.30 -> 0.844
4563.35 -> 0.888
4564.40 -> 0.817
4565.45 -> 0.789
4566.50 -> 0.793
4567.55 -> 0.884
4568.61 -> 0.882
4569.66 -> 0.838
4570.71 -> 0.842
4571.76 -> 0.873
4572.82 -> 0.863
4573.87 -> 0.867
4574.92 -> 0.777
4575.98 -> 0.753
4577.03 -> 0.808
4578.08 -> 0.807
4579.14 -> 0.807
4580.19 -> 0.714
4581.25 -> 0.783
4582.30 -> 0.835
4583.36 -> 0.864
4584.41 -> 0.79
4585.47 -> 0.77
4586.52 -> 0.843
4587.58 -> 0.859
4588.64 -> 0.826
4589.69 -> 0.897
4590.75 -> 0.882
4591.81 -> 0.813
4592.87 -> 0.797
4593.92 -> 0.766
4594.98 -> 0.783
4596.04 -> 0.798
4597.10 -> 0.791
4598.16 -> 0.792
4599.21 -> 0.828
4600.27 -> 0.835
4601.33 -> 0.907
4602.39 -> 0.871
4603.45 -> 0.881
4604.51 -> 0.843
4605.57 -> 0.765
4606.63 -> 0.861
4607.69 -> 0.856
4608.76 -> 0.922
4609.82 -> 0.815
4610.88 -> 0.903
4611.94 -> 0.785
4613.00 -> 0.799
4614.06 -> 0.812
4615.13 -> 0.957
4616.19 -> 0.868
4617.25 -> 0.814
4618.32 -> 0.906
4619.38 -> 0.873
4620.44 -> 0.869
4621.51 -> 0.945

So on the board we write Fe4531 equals 2.2 AA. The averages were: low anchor 0.847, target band 0.8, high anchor 0.835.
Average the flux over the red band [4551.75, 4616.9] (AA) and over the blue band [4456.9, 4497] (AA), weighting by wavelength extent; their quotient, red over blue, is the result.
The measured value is 1.05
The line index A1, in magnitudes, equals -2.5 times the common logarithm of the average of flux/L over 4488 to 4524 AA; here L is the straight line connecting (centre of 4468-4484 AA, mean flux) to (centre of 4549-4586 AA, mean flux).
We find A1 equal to -0.041 mag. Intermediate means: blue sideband 0.795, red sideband 0.808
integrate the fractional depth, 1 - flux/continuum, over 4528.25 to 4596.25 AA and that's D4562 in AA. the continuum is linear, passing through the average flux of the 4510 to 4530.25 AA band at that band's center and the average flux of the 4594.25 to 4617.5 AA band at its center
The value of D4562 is 2.28 AA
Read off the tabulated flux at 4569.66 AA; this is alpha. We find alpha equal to 0.838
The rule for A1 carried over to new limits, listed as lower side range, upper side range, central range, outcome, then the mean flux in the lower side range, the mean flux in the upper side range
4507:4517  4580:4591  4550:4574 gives 0.02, 0.844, 0.826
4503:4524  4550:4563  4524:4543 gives 0.02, 0.841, 0.788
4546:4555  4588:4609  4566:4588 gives -0.02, 0.773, 0.834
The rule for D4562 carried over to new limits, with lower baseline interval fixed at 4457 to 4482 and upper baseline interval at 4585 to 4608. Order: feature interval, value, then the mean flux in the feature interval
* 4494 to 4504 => -0.3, 0.815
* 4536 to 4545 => -0.1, 0.818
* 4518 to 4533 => -0.4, 0.818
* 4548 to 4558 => 0.7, 0.755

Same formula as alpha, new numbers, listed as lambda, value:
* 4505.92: 0.939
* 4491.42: 0.798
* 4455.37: 0.698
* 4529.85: 0.783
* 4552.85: 0.806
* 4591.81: 0.813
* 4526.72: 0.746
